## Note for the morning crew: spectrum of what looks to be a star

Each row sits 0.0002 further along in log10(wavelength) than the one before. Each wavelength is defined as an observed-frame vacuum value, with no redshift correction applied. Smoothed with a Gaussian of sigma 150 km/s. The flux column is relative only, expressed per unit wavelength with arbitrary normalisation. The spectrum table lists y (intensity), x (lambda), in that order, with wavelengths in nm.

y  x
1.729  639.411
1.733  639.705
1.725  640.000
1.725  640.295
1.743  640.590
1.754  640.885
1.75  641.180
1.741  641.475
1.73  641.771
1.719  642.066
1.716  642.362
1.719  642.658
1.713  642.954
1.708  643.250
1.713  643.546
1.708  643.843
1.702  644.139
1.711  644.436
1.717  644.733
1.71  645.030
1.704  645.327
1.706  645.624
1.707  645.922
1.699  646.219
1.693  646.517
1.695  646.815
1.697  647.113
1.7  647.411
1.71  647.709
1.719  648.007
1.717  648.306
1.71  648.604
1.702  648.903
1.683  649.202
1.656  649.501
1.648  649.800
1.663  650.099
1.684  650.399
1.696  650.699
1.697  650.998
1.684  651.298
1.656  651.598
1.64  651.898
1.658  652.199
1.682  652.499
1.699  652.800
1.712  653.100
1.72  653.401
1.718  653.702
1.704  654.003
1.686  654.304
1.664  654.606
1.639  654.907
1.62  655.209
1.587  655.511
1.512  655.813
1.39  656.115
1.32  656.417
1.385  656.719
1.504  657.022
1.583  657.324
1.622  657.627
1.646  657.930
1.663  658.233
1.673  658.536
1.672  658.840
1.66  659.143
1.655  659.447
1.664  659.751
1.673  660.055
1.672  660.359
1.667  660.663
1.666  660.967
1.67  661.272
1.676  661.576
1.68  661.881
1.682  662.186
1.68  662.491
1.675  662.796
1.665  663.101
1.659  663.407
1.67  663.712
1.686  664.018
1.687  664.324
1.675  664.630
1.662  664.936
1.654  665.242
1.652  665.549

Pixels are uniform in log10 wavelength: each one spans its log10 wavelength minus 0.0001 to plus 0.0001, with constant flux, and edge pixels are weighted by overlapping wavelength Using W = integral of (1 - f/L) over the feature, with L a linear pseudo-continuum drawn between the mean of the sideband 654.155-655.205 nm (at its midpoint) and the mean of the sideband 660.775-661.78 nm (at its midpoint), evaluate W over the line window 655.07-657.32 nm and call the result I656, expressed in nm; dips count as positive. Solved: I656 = 0.24 nm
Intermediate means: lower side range 1.66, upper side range 1.67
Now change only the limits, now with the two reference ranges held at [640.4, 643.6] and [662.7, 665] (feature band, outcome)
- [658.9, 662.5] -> 0.02 nm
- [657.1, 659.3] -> 0.06 nm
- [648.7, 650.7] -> 0.04 nm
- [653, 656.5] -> 0.18 nm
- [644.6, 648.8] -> 0.03 nm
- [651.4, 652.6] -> 0.03 nm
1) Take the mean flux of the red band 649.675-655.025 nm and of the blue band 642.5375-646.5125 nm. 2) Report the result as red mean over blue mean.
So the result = 1.0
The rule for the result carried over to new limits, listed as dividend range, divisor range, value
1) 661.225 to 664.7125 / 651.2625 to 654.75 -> 0.99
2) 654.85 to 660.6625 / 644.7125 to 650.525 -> 0.94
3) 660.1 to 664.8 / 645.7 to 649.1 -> 0.98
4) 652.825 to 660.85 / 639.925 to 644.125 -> 0.94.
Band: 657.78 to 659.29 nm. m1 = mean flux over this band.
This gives 1.66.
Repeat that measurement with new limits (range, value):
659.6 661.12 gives 1.67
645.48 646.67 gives 1.7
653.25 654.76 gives 1.7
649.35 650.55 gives 1.66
